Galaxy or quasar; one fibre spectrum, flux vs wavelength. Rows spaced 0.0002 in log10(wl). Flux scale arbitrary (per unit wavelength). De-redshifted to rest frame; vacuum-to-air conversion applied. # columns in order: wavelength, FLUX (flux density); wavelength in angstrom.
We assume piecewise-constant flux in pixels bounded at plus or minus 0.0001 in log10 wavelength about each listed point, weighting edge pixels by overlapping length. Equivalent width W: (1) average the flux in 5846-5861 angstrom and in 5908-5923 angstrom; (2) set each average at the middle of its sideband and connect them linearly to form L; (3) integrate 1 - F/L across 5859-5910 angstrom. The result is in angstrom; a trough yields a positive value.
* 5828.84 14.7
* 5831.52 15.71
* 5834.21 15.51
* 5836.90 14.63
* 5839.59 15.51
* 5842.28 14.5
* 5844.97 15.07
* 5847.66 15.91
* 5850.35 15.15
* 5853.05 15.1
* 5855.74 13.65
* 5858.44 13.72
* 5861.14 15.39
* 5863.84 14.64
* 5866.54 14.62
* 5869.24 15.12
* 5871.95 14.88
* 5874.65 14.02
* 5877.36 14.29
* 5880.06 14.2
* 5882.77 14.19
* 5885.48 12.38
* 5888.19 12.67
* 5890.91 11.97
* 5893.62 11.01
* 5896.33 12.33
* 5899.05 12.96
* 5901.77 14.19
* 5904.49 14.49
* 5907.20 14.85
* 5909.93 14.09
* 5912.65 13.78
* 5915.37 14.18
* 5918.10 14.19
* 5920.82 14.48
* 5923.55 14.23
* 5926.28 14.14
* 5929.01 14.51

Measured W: 2.4 angstrom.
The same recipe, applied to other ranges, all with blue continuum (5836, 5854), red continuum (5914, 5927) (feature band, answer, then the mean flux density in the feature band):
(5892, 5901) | 1.42 angstrom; 12.2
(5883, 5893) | 1.49 angstrom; 12.4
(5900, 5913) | 0.12 angstrom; 14.3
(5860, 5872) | -0.03 angstrom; 14.9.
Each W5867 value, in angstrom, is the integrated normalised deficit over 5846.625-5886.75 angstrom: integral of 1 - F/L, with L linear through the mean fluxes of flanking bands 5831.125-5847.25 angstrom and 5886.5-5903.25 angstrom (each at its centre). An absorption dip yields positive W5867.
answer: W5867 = -1.8 angstrom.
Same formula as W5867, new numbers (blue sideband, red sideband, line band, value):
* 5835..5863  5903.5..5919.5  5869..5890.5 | 1.1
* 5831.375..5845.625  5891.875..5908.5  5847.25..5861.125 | 0.0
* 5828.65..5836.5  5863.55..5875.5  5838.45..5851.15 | -0.1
